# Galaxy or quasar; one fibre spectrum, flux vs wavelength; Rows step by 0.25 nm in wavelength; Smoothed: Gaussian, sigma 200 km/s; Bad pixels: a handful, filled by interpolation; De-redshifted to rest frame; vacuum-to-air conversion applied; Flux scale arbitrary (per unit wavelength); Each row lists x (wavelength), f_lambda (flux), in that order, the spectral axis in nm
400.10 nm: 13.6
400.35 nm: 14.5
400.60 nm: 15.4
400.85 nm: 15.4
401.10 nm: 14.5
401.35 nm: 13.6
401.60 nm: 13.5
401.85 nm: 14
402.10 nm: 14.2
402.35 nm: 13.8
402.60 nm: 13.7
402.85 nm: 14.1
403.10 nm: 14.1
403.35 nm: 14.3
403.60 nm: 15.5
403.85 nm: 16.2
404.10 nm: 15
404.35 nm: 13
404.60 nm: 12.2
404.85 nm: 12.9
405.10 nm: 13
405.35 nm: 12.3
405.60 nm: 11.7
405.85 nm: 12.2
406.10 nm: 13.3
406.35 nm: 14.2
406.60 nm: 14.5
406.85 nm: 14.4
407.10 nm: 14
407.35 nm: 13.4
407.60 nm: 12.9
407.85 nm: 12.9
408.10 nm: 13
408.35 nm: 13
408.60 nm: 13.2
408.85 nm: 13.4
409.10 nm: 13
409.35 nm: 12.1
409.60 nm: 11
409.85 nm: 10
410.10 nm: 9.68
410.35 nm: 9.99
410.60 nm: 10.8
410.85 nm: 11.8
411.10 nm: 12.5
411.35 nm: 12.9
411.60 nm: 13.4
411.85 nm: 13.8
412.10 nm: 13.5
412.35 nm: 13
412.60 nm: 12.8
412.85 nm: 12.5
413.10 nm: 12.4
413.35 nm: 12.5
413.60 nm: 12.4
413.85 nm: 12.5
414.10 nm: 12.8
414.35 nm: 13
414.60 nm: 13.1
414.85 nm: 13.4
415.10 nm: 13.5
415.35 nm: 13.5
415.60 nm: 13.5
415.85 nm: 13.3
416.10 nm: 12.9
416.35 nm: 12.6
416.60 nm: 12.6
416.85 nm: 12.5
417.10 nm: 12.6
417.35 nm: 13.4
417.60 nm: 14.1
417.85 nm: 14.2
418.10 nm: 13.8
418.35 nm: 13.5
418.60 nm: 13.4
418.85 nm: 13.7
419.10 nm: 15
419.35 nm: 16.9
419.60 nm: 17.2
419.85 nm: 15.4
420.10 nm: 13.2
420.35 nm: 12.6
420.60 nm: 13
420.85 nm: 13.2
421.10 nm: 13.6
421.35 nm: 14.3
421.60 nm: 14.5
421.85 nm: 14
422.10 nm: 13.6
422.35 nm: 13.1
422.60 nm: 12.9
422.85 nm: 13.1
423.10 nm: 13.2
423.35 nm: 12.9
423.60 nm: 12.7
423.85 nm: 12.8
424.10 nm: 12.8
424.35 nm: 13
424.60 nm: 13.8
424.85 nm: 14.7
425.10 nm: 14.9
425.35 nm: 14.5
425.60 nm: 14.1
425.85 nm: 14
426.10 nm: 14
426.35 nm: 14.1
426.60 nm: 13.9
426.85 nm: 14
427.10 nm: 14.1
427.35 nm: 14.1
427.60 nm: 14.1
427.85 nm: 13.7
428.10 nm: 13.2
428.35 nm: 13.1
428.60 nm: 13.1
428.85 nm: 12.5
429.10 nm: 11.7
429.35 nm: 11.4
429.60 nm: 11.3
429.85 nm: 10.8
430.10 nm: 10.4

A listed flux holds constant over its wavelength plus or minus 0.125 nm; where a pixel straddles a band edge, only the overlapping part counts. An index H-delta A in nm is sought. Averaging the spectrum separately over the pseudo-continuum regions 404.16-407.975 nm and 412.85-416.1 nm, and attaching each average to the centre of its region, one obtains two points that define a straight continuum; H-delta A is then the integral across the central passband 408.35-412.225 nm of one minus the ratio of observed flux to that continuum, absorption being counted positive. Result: 0.29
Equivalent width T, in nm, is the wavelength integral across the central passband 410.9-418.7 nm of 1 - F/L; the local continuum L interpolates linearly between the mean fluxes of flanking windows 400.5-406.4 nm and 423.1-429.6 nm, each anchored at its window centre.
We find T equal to 0.32 nm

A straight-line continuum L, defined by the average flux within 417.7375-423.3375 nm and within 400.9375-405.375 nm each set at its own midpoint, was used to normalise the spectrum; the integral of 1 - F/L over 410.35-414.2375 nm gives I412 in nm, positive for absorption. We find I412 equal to 0.386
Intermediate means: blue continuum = 13.9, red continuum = 14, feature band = 12.6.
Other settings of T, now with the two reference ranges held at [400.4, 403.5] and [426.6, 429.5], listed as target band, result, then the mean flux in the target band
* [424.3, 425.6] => -0.09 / 14.2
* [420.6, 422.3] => -0.04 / 13.8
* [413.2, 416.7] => 0.19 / 13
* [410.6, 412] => 0.12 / 12.7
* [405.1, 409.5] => 0.28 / 13.1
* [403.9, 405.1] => 0.06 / 13.4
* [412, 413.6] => 0.12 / 12.7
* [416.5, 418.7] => 0.04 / 13.4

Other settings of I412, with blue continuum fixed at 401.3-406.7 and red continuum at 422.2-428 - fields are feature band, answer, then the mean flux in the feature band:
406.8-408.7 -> 0.05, 13.3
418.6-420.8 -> -0.13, 14.5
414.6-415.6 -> 0.02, 13.4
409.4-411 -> 0.36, 10.6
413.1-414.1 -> 0.09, 12.5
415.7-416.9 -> 0.08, 12.8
